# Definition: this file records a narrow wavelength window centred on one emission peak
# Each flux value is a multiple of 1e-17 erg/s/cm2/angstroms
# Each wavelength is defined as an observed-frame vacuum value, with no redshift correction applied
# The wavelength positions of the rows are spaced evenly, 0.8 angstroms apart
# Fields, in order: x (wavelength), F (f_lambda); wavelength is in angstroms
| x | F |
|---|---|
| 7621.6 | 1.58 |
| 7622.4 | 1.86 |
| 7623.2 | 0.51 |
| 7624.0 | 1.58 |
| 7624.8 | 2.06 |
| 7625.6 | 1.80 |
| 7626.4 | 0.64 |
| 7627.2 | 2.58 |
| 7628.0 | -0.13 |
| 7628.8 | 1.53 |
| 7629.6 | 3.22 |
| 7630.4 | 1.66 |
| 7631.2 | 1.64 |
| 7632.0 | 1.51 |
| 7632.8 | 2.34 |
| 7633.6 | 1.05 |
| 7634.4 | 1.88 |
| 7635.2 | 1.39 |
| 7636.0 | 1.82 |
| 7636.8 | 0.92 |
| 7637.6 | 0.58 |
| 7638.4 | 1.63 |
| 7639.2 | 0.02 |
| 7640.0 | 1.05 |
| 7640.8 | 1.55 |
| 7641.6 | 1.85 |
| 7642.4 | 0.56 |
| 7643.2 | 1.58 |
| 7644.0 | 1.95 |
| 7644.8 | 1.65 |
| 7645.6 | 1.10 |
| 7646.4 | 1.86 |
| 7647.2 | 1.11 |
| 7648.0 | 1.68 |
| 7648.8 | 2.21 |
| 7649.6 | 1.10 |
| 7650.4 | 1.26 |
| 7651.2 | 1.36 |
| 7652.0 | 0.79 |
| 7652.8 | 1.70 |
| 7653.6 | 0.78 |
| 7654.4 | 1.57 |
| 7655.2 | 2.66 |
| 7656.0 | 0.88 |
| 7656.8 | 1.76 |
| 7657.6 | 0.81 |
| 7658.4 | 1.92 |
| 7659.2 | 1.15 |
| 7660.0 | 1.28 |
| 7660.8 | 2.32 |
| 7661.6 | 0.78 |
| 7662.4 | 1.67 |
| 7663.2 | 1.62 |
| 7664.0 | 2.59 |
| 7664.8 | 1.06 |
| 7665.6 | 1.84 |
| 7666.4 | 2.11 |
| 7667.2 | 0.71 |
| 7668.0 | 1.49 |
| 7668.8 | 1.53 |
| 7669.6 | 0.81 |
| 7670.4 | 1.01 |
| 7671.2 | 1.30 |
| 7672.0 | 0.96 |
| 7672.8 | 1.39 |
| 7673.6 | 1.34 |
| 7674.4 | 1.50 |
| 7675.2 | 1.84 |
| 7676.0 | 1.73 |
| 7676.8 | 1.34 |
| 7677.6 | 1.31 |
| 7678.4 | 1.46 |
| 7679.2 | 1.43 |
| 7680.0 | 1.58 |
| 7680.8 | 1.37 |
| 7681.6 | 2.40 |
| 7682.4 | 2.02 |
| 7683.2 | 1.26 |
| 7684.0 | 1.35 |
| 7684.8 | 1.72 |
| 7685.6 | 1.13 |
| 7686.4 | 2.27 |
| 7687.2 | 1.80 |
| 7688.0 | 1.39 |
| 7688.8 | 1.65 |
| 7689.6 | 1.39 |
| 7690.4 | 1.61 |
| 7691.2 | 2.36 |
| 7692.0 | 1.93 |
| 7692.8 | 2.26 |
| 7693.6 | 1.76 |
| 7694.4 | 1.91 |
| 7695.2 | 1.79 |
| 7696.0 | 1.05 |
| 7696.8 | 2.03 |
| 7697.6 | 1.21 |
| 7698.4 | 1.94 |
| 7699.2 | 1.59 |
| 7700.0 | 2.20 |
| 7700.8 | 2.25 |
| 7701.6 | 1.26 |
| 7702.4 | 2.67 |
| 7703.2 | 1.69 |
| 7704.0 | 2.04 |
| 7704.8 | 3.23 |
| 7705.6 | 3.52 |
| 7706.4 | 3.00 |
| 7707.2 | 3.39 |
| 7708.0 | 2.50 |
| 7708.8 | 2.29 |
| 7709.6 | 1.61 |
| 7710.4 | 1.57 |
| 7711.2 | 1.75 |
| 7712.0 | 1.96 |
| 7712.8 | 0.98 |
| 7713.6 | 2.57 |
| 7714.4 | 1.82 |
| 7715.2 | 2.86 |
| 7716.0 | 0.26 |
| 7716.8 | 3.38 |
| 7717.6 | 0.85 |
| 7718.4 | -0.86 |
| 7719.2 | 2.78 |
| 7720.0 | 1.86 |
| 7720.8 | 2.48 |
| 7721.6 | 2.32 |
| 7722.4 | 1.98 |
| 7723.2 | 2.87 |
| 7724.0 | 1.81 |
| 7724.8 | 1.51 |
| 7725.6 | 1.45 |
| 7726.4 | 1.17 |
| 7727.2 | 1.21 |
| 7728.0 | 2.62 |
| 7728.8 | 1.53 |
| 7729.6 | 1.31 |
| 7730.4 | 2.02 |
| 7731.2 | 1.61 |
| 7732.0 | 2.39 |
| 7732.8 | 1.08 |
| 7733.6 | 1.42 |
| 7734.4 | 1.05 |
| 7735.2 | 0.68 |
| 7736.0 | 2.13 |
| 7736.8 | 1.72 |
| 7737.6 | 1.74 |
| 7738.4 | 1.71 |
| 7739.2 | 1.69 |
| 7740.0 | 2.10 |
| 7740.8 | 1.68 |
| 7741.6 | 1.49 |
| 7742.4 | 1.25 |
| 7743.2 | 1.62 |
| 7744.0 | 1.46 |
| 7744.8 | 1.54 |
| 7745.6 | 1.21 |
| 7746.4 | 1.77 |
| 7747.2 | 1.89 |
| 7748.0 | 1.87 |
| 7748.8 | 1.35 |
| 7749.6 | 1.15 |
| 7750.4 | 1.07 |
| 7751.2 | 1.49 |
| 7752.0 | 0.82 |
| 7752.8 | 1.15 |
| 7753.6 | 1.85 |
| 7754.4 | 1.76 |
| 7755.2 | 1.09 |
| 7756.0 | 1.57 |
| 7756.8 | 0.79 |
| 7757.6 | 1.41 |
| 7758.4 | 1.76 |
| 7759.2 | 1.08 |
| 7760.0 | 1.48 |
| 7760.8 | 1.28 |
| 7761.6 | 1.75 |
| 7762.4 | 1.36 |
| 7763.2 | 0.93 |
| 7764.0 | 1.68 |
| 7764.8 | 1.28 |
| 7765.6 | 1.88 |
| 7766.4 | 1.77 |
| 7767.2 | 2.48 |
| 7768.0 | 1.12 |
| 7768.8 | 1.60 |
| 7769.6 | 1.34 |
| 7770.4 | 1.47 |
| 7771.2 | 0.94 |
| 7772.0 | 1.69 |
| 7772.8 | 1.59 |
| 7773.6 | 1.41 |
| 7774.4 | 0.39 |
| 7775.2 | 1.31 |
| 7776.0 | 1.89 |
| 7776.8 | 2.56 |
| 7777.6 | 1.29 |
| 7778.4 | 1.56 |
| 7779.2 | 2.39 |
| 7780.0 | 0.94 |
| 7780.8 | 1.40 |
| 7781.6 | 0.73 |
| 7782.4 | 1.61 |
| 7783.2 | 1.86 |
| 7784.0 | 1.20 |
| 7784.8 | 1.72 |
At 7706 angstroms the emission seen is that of [S II]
